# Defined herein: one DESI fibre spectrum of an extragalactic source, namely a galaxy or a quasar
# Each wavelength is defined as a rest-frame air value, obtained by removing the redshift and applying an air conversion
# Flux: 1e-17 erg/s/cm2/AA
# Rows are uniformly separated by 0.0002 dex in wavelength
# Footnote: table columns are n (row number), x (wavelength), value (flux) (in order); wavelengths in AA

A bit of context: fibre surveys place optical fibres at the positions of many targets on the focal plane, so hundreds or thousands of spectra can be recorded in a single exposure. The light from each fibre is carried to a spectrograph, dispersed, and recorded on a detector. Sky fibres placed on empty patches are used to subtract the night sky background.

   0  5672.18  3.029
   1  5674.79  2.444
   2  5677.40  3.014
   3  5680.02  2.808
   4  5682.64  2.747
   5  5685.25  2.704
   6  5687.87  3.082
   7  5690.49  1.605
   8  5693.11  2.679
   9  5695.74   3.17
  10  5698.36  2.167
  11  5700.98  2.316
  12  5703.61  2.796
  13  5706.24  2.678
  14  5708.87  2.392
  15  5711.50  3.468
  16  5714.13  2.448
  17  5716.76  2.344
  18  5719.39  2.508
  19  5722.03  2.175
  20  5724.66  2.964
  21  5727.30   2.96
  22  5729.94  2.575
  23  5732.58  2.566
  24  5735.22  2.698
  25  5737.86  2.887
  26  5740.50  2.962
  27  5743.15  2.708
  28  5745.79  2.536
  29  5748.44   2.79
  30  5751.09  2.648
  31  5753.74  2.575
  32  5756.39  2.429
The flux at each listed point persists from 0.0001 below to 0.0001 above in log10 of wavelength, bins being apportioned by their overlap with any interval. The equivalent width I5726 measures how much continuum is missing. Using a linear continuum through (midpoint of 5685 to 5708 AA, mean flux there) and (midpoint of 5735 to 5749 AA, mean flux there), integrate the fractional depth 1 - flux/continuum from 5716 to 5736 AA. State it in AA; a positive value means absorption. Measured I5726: 0.7 AA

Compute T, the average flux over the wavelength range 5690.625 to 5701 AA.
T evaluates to 2.51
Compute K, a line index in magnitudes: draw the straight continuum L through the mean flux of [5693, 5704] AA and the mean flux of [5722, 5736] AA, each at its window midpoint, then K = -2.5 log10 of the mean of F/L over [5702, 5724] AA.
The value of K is 0.02 mag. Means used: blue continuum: 2.6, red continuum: 2.7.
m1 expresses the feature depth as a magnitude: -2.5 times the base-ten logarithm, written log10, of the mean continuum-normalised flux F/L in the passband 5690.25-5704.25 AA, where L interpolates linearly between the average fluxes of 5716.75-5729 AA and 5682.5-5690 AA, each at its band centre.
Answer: 0.08 mag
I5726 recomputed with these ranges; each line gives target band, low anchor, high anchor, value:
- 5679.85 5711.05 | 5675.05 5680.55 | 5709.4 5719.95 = 1.7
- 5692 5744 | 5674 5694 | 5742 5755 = -0.5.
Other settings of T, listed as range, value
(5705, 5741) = 2.68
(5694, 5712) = 2.68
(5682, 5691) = 2.6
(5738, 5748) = 2.76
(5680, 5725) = 2.6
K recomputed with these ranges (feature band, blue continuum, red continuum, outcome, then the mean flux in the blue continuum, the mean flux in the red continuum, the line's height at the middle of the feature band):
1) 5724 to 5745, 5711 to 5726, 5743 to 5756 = -0.06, 2.61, 2.63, 2.62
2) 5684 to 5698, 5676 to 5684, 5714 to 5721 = 0.04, 2.85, 2.42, 2.72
